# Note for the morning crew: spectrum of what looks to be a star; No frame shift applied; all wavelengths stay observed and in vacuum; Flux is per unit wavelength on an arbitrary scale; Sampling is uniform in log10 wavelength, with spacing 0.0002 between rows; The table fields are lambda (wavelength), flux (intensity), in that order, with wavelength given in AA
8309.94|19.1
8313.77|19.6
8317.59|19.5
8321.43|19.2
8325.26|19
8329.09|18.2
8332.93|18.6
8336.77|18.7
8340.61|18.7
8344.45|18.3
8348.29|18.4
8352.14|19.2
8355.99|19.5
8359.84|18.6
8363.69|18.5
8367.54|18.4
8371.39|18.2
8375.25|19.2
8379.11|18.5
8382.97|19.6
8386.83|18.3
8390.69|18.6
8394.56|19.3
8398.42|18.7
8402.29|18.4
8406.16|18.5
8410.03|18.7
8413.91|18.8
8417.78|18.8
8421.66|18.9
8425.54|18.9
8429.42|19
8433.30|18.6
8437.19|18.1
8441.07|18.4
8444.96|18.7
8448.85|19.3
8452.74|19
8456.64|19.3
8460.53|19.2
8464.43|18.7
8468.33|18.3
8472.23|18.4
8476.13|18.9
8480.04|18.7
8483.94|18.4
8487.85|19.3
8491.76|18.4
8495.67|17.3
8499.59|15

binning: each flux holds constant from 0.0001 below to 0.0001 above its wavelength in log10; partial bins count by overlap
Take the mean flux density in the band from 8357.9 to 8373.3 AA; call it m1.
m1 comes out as 18.4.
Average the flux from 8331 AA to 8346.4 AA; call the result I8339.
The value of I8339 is 18.6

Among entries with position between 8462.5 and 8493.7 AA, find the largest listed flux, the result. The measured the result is 19.3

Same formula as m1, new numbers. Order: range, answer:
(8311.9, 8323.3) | 19.4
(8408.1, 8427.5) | 18.8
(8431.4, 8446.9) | 18.4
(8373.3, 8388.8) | 18.9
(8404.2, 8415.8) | 18.7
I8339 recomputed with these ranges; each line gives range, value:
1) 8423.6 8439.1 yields 18.6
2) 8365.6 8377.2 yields 18.6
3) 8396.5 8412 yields 18.6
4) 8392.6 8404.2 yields 18.8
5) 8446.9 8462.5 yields 19.2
